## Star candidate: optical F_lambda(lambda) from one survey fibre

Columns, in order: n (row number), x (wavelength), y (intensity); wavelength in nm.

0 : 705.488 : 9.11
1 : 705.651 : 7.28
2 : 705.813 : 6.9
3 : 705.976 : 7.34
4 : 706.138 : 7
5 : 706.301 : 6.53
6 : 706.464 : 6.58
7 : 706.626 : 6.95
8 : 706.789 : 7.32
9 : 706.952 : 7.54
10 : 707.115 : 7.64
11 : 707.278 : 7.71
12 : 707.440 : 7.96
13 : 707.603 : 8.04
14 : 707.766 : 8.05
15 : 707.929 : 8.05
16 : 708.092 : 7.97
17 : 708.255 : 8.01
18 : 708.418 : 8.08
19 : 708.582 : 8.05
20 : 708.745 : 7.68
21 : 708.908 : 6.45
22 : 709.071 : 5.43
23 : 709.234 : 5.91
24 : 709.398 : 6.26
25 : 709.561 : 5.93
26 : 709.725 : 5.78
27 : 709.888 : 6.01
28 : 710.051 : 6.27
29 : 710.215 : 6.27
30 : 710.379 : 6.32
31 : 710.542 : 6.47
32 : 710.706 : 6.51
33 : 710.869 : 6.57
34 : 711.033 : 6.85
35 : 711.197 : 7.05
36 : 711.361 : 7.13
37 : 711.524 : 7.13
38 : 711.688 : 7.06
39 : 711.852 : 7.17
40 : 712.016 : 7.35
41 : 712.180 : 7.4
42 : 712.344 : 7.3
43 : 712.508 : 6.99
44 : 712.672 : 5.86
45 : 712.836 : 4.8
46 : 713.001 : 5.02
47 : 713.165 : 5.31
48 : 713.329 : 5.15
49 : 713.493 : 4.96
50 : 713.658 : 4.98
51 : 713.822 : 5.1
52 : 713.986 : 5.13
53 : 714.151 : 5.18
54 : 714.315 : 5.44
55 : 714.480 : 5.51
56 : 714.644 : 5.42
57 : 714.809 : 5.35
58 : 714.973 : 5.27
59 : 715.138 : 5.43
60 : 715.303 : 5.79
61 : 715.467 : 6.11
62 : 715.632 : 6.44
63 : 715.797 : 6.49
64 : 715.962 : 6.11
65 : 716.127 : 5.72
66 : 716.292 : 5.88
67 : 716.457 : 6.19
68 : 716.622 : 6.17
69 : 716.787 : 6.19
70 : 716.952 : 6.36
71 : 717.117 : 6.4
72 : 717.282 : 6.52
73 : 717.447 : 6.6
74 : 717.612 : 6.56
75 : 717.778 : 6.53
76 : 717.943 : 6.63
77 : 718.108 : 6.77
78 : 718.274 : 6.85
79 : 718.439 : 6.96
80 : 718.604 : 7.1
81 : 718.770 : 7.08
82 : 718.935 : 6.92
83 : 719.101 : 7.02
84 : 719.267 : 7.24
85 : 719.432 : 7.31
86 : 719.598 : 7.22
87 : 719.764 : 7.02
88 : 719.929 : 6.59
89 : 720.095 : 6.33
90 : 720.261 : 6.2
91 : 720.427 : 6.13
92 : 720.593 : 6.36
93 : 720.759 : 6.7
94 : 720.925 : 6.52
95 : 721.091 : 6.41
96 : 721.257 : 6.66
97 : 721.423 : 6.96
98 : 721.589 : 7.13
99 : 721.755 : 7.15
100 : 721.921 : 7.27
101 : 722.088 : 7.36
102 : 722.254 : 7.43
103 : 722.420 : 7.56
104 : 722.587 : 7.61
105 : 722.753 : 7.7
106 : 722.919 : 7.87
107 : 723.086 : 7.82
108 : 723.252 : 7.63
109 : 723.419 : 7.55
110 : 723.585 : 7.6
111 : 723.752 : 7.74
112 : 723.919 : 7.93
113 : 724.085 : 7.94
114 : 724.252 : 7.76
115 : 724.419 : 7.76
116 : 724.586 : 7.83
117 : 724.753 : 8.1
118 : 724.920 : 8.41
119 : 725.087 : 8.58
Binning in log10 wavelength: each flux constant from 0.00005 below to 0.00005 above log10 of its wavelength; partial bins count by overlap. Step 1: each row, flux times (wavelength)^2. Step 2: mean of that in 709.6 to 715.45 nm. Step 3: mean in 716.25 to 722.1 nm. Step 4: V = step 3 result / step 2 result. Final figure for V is 1.13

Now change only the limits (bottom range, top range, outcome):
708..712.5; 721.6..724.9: 1.16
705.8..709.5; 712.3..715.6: 0.77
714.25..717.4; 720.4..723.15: 1.22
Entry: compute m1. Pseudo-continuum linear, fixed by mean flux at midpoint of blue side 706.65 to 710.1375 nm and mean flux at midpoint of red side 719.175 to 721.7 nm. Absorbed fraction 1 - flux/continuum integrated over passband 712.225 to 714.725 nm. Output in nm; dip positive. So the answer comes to 0.53 nm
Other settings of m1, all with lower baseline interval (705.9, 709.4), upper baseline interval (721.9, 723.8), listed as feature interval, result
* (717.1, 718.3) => 0.14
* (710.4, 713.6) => 0.43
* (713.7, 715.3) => 0.46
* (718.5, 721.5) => 0.31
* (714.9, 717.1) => 0.43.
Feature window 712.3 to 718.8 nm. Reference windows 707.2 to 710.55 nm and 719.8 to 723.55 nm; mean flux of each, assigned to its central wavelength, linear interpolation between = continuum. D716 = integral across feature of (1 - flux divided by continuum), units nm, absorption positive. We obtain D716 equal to 0.971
